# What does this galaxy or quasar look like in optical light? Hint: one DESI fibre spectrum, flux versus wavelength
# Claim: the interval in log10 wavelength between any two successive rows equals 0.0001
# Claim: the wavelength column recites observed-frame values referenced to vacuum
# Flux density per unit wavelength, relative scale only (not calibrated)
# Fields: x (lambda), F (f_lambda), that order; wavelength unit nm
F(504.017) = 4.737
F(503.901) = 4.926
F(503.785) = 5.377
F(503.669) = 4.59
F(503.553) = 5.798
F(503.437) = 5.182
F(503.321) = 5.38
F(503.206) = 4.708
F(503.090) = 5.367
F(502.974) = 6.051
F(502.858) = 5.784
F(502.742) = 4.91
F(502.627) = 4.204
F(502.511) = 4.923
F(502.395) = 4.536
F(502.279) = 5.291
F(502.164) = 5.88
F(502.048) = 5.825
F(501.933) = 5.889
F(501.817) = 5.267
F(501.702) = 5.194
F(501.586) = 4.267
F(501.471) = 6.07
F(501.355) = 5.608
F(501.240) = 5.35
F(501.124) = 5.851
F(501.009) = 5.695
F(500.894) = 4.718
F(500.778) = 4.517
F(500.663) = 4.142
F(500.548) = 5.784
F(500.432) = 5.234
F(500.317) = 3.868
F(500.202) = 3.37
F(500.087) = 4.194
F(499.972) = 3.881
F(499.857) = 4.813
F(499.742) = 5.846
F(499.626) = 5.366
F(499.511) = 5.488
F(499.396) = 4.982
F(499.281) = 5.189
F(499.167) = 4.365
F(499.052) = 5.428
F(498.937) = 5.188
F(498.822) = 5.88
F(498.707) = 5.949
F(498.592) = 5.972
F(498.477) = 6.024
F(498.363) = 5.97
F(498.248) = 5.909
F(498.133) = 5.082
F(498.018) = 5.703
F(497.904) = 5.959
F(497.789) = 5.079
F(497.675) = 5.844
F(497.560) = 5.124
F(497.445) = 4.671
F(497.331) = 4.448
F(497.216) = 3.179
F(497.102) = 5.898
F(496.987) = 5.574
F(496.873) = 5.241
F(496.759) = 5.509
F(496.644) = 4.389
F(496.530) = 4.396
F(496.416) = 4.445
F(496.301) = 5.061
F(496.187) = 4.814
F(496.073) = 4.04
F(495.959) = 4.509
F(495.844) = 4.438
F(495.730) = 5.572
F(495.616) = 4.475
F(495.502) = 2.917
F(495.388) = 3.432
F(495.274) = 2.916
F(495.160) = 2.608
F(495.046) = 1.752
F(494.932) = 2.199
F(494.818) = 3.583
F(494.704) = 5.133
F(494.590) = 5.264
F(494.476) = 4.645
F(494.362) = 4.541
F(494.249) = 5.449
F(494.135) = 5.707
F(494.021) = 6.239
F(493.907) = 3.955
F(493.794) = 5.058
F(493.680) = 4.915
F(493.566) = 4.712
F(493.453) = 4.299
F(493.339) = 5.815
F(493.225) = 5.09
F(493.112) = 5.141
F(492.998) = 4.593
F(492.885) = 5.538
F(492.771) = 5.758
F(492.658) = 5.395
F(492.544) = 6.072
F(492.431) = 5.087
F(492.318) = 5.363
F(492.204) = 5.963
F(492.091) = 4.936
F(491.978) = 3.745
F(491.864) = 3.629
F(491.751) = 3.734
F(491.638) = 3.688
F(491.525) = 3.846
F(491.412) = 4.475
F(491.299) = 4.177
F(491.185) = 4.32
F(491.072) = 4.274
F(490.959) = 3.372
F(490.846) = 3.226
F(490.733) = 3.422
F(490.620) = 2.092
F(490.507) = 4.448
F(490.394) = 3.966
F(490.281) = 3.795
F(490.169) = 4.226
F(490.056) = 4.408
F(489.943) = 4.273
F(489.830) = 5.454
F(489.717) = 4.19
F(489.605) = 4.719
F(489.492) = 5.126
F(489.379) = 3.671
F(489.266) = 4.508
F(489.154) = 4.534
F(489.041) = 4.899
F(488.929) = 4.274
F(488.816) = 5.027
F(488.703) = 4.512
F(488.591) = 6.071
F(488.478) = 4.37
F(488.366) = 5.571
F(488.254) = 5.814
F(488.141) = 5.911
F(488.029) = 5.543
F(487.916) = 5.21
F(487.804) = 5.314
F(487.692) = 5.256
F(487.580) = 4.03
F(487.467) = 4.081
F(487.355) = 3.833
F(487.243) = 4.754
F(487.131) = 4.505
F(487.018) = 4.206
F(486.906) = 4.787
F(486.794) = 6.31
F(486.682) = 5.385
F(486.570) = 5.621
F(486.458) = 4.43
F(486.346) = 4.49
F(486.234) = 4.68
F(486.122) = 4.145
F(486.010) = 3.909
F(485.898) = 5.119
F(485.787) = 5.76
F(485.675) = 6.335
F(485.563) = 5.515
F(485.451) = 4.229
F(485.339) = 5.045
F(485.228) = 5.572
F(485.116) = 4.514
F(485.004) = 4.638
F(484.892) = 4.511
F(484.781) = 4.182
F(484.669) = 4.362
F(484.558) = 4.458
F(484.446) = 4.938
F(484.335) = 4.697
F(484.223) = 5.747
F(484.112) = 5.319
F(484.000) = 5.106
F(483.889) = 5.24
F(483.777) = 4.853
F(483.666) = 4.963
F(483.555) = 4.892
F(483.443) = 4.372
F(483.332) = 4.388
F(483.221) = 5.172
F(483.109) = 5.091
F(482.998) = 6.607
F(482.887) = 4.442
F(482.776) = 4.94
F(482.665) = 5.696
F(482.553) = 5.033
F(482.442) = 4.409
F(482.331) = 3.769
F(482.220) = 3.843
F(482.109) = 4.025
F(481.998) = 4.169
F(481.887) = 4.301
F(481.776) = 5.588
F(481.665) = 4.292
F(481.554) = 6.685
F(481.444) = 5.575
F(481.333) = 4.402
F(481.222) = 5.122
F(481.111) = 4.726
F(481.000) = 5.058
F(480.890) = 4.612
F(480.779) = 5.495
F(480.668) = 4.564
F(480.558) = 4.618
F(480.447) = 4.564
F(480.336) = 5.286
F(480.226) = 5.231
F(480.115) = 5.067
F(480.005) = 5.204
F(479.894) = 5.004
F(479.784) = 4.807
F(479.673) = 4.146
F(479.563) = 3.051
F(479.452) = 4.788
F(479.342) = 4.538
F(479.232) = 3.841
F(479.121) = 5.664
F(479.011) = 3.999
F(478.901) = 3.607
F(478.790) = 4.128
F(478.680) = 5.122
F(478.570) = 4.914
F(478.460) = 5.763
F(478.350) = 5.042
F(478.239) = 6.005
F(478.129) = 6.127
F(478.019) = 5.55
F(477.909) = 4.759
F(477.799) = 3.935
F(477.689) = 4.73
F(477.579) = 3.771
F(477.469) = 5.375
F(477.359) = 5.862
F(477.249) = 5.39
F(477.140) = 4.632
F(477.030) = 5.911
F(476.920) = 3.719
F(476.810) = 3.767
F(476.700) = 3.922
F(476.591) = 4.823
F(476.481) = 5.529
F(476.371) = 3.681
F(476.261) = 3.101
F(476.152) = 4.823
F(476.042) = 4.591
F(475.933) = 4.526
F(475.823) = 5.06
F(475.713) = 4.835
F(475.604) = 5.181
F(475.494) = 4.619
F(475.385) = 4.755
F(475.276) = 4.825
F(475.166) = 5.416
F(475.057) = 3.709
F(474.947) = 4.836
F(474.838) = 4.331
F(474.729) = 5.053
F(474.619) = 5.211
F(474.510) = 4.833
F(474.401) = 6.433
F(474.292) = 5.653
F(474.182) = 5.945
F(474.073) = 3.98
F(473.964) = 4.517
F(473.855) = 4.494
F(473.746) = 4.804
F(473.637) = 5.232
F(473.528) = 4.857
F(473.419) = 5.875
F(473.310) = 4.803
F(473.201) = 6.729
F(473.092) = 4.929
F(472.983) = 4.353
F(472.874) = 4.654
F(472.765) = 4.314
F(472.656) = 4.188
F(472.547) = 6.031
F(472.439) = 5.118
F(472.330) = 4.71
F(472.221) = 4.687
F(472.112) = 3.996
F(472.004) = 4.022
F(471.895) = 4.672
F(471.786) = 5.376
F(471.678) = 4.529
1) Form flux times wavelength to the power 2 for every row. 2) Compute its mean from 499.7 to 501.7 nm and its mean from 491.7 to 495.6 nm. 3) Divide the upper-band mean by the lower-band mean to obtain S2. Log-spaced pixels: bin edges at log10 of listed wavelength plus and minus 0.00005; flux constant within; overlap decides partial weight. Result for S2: 1.10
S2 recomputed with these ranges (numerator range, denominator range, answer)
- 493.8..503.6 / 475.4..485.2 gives 1.11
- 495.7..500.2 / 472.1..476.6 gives 1.15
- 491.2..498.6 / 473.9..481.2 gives 1.06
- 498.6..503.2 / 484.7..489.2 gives 1.10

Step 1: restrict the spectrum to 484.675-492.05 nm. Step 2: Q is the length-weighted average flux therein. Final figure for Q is 4.58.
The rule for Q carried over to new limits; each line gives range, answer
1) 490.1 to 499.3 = 4.66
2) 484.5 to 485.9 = 4.94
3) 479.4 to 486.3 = 4.85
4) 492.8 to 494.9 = 4.96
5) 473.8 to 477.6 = 4.78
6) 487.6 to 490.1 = 4.93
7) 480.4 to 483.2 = 4.87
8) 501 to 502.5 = 5.42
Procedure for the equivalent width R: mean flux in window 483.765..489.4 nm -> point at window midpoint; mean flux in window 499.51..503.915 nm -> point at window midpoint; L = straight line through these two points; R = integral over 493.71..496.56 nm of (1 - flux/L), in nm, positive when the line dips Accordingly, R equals 0.41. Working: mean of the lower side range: 4.91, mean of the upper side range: 5.1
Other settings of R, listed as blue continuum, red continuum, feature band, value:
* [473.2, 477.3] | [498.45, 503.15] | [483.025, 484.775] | 0.010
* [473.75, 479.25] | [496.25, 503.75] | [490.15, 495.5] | 0.734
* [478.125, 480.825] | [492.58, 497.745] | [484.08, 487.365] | -0.102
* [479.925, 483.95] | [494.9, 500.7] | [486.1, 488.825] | -0.064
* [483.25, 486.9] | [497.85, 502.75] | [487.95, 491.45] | 0.373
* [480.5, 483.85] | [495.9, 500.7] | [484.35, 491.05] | 0.346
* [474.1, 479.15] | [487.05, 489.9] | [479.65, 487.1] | -0.091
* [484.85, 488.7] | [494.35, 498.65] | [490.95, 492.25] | 0.167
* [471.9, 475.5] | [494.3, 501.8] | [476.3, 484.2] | 0.090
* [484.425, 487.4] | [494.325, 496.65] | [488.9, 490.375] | 0.021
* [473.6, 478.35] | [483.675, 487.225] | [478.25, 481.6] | 0.031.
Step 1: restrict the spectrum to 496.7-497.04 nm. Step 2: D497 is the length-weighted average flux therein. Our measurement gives 5.44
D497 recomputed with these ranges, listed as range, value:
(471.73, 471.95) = 5.02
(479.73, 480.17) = 5.03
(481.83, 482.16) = 4.17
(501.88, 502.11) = 5.86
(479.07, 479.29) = 4.73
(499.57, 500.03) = 4.97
